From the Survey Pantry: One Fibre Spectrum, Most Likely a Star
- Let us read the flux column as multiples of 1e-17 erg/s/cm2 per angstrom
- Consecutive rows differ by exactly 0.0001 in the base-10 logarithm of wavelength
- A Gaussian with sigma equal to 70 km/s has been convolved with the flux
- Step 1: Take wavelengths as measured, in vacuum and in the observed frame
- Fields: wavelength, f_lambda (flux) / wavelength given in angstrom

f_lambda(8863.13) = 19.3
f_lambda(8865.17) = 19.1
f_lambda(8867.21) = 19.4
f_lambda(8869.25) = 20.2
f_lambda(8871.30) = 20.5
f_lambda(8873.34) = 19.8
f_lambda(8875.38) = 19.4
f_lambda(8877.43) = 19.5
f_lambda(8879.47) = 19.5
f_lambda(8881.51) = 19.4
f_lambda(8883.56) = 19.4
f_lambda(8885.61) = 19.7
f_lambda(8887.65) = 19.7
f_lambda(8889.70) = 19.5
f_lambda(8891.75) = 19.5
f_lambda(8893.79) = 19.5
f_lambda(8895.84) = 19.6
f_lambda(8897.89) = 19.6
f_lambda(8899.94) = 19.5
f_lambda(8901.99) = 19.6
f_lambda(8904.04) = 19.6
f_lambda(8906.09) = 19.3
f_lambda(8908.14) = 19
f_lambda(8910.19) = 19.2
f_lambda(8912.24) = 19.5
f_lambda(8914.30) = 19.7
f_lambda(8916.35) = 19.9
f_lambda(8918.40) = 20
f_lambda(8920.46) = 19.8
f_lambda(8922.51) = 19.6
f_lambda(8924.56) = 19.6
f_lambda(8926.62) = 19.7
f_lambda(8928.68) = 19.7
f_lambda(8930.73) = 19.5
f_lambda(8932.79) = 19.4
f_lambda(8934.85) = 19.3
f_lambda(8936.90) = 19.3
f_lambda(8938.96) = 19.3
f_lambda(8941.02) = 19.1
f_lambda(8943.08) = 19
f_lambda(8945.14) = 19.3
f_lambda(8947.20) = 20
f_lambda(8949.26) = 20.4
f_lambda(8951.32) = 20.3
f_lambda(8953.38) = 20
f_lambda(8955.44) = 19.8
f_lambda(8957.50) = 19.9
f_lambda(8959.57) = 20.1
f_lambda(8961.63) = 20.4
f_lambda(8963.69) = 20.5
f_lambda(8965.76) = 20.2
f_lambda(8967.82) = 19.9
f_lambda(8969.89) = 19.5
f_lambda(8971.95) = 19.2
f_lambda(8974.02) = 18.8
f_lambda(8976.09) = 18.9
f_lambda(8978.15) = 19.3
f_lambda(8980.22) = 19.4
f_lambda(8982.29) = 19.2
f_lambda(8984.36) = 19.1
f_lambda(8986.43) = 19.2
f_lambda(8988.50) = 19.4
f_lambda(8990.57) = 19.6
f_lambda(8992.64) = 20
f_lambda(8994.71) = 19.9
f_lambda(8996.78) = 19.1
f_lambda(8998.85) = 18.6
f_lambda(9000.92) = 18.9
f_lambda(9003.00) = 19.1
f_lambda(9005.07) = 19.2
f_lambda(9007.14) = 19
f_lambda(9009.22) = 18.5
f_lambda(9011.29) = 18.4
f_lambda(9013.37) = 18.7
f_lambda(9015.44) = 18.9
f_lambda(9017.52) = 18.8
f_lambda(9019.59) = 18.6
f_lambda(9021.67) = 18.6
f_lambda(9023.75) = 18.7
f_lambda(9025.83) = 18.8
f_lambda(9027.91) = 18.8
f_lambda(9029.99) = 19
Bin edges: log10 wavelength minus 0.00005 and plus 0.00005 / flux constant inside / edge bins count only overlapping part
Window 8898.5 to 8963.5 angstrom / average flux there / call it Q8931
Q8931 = 19.7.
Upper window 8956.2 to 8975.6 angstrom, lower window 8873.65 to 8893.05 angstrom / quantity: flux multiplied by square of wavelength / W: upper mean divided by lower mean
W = 1.0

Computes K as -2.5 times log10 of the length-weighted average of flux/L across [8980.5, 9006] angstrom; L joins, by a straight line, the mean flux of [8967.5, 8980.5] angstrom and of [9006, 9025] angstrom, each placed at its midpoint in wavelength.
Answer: -0.02 mag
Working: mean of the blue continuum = 19.2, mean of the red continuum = 18.7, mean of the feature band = 19.3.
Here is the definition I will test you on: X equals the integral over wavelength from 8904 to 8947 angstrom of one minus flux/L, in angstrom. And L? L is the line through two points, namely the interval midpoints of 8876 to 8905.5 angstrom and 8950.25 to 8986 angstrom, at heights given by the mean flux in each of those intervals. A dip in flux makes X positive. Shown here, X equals 0.3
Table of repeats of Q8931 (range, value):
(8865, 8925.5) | 19.6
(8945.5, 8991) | 19.7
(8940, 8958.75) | 19.8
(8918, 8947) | 19.5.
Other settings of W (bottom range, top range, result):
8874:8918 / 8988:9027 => 1.00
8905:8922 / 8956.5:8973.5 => 1.03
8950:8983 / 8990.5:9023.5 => 0.97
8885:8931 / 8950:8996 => 1.02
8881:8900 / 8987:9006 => 1.01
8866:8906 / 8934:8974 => 1.02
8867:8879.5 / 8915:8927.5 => 1.01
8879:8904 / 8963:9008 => 1.01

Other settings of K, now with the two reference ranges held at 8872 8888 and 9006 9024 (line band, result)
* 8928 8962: -0.03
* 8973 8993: -0.02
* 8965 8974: -0.03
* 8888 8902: 0.00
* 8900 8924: -0.01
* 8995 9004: -0.01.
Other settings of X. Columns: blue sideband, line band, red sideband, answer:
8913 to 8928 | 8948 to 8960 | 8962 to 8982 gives -0.3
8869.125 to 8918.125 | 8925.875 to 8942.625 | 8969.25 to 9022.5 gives 0.0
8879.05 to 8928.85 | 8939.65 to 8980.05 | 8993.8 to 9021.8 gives -1.1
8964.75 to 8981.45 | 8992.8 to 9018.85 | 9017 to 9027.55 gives 0.0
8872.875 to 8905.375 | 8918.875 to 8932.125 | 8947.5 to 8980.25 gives 0.0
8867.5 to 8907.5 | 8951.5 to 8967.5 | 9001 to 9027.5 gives -0.8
